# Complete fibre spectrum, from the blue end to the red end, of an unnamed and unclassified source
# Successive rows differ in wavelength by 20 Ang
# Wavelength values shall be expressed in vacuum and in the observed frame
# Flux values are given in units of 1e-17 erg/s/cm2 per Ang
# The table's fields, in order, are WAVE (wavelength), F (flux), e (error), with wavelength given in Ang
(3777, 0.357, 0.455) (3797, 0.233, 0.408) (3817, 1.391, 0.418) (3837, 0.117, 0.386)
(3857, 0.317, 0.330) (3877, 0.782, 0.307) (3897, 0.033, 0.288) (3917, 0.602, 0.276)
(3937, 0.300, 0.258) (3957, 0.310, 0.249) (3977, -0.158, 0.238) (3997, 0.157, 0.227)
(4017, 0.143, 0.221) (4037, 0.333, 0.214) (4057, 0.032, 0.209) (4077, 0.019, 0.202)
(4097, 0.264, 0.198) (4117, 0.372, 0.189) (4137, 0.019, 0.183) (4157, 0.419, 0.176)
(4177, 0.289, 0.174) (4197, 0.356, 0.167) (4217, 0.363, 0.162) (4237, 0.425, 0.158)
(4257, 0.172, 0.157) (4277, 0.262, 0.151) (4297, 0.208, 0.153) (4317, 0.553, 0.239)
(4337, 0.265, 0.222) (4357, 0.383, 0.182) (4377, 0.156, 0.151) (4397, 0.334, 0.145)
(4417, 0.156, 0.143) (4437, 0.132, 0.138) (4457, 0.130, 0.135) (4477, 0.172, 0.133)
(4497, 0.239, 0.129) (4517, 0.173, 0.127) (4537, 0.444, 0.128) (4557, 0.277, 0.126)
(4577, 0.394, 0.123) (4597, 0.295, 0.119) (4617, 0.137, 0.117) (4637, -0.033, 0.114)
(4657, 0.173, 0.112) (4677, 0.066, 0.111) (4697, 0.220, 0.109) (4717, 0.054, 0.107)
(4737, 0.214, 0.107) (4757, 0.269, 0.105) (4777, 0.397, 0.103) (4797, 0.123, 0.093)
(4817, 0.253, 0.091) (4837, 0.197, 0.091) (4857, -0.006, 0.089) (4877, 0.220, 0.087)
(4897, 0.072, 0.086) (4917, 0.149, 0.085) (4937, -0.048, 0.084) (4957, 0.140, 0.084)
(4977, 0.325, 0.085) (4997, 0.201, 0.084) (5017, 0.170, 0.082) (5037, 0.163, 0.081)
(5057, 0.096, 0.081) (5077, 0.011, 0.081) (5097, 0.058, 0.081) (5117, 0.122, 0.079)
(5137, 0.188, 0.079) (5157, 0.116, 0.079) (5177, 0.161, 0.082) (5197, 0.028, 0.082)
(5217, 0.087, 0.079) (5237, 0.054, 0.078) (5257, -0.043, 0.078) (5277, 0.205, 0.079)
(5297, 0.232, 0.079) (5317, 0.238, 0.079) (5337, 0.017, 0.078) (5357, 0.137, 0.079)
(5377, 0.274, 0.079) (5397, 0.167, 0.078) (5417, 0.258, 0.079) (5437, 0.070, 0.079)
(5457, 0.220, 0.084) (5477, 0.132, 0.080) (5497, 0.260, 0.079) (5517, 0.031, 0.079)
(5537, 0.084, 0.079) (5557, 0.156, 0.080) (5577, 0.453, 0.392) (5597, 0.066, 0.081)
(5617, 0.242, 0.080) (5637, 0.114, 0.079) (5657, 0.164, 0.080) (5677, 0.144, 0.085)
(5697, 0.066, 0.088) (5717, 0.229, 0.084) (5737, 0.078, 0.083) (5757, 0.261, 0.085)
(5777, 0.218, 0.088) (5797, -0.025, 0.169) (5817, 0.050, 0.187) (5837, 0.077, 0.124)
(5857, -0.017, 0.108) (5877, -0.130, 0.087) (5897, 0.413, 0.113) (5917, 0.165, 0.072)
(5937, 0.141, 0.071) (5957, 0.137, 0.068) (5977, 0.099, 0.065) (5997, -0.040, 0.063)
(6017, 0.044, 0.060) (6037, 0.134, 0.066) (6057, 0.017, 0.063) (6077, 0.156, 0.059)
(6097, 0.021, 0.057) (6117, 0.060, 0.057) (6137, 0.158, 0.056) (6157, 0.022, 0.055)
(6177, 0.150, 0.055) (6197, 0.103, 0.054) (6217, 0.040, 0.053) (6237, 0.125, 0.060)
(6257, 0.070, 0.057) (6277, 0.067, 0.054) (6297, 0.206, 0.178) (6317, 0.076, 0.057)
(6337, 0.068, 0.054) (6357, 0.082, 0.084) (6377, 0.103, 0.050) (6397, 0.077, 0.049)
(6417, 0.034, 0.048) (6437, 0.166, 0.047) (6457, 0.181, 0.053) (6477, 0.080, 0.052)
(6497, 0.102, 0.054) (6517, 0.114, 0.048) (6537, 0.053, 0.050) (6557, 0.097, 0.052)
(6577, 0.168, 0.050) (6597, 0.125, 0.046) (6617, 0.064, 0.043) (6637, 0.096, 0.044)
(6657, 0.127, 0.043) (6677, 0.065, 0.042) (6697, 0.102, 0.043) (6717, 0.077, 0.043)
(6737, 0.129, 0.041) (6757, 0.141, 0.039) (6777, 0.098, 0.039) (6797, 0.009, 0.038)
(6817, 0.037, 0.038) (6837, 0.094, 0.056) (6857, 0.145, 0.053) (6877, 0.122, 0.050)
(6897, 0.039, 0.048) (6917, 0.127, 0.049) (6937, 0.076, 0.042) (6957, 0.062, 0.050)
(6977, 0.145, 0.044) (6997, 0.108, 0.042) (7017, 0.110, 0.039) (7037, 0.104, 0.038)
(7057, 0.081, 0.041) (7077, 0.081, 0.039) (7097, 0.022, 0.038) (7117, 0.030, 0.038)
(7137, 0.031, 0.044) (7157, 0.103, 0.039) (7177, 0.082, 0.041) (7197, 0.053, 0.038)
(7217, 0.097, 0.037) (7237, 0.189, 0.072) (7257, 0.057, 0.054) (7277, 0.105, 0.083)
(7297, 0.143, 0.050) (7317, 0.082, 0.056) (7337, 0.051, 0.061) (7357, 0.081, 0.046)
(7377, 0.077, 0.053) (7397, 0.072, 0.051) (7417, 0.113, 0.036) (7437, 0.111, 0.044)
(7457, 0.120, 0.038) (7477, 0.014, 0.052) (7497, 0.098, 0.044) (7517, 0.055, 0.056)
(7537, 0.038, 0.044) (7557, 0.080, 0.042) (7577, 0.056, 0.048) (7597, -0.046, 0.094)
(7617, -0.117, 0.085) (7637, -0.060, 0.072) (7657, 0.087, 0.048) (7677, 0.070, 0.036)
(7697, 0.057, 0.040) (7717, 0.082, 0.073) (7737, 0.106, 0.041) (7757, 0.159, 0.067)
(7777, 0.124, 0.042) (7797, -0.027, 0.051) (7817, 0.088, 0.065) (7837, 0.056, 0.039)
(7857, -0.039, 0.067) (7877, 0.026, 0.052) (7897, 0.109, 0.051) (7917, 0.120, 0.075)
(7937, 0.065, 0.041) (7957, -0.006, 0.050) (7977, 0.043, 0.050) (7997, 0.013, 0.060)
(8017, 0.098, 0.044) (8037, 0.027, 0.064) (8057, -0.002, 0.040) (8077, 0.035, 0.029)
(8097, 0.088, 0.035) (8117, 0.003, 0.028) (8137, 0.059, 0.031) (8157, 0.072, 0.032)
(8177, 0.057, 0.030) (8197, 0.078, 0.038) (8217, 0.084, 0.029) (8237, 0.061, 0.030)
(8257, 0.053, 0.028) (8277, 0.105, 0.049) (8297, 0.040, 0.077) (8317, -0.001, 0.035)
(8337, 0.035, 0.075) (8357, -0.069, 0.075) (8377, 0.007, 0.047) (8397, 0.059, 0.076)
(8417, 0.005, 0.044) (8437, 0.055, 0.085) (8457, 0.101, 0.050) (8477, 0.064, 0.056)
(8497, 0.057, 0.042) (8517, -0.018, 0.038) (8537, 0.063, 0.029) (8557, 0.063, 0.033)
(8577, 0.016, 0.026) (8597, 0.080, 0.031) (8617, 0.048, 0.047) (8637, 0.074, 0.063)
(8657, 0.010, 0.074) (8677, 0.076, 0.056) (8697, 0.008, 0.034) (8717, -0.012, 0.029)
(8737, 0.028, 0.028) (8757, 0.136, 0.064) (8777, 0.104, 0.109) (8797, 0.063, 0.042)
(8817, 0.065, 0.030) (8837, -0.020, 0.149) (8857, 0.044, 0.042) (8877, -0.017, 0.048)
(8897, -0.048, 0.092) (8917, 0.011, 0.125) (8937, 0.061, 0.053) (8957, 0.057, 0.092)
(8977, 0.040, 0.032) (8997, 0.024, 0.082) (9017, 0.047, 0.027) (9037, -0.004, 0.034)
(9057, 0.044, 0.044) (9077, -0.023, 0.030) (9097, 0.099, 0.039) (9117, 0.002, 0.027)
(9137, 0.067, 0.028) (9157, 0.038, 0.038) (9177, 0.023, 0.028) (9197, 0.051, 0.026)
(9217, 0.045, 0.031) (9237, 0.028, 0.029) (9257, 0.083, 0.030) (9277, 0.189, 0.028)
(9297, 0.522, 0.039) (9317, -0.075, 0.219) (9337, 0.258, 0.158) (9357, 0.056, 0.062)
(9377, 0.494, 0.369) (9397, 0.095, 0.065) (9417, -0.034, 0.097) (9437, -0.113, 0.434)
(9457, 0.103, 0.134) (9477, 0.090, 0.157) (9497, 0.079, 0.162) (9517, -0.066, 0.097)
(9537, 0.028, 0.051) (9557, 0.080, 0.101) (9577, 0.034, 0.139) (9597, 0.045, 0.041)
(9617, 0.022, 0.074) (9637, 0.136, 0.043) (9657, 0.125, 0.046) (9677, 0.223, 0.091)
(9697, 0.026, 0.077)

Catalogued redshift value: 1.492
